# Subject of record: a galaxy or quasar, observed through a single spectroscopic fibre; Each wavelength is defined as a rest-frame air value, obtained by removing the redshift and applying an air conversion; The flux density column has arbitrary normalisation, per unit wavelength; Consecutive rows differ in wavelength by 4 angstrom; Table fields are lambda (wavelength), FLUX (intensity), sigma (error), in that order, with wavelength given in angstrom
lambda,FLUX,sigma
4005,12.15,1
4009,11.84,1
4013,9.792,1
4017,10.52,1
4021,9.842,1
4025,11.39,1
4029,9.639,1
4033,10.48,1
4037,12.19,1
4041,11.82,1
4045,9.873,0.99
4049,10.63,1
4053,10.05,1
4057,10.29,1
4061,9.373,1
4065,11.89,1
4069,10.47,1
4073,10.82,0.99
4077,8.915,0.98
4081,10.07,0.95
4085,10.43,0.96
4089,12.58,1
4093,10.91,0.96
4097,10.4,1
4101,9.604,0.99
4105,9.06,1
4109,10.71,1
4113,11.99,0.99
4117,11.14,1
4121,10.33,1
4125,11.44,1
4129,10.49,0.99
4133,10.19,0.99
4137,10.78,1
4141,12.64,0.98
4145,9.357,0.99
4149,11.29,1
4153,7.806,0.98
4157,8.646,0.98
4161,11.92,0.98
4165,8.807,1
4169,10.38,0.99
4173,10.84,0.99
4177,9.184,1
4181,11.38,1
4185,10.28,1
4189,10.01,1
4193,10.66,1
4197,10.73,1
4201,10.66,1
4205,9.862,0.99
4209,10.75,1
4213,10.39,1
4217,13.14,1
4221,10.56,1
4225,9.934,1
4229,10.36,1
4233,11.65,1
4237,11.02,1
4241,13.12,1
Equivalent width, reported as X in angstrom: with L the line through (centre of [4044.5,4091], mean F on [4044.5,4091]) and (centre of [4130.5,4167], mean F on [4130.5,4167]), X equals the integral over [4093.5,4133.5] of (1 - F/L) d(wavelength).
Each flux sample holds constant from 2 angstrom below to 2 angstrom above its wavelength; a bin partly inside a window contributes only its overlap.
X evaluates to -1.0 angstrom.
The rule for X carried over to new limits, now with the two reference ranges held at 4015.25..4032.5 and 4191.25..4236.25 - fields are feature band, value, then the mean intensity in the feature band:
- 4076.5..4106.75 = 0.6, 10.3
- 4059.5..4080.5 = 0.3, 10.3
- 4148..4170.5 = 2.0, 9.73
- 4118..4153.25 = -0.1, 10.6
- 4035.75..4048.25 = -0.9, 11.2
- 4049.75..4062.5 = 0.5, 10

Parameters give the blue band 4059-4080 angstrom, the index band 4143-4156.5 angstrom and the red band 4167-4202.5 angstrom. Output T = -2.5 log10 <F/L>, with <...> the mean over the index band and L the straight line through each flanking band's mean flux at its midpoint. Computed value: 0.11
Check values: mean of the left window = 10.3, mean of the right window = 10.5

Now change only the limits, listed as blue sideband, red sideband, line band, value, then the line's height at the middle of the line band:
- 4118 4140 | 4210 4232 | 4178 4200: 0.031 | 10.9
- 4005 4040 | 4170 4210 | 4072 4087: 0.072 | 10.7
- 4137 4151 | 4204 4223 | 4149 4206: 0.092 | 11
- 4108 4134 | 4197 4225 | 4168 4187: 0.045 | 10.9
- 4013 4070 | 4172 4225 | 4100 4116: 0.016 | 10.6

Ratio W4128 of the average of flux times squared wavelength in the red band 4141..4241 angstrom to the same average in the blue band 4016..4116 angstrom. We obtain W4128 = 1.1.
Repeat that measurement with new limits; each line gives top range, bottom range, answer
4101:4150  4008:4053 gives 1.05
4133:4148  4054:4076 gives 1.08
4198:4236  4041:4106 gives 1.11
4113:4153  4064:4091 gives 1.03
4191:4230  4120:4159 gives 1.08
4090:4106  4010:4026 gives 1.02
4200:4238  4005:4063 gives 1.12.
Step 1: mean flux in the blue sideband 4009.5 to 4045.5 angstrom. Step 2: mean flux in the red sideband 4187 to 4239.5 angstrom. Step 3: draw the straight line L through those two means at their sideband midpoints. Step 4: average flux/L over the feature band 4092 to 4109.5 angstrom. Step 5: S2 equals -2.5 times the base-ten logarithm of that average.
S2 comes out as 0.07 mag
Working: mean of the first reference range 10.7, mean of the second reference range 10.8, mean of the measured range 10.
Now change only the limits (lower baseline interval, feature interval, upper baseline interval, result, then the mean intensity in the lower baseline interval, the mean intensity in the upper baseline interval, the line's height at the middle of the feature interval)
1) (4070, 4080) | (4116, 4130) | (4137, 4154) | -0.056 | 9.95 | 10.5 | 10.3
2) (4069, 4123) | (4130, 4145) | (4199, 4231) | -0.032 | 10.5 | 10.7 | 10.6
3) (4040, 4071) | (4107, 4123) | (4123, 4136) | -0.037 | 10.5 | 10.7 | 10.7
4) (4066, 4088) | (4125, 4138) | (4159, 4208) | -0.025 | 10.3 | 10.4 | 10.4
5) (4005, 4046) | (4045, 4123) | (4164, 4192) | 0.009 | 10.8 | 10.2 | 10.6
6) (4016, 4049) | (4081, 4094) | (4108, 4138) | -0.032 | 10.7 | 10.9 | 10.8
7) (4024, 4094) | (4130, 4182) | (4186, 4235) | 0.048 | 10.6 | 10.7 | 10.7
